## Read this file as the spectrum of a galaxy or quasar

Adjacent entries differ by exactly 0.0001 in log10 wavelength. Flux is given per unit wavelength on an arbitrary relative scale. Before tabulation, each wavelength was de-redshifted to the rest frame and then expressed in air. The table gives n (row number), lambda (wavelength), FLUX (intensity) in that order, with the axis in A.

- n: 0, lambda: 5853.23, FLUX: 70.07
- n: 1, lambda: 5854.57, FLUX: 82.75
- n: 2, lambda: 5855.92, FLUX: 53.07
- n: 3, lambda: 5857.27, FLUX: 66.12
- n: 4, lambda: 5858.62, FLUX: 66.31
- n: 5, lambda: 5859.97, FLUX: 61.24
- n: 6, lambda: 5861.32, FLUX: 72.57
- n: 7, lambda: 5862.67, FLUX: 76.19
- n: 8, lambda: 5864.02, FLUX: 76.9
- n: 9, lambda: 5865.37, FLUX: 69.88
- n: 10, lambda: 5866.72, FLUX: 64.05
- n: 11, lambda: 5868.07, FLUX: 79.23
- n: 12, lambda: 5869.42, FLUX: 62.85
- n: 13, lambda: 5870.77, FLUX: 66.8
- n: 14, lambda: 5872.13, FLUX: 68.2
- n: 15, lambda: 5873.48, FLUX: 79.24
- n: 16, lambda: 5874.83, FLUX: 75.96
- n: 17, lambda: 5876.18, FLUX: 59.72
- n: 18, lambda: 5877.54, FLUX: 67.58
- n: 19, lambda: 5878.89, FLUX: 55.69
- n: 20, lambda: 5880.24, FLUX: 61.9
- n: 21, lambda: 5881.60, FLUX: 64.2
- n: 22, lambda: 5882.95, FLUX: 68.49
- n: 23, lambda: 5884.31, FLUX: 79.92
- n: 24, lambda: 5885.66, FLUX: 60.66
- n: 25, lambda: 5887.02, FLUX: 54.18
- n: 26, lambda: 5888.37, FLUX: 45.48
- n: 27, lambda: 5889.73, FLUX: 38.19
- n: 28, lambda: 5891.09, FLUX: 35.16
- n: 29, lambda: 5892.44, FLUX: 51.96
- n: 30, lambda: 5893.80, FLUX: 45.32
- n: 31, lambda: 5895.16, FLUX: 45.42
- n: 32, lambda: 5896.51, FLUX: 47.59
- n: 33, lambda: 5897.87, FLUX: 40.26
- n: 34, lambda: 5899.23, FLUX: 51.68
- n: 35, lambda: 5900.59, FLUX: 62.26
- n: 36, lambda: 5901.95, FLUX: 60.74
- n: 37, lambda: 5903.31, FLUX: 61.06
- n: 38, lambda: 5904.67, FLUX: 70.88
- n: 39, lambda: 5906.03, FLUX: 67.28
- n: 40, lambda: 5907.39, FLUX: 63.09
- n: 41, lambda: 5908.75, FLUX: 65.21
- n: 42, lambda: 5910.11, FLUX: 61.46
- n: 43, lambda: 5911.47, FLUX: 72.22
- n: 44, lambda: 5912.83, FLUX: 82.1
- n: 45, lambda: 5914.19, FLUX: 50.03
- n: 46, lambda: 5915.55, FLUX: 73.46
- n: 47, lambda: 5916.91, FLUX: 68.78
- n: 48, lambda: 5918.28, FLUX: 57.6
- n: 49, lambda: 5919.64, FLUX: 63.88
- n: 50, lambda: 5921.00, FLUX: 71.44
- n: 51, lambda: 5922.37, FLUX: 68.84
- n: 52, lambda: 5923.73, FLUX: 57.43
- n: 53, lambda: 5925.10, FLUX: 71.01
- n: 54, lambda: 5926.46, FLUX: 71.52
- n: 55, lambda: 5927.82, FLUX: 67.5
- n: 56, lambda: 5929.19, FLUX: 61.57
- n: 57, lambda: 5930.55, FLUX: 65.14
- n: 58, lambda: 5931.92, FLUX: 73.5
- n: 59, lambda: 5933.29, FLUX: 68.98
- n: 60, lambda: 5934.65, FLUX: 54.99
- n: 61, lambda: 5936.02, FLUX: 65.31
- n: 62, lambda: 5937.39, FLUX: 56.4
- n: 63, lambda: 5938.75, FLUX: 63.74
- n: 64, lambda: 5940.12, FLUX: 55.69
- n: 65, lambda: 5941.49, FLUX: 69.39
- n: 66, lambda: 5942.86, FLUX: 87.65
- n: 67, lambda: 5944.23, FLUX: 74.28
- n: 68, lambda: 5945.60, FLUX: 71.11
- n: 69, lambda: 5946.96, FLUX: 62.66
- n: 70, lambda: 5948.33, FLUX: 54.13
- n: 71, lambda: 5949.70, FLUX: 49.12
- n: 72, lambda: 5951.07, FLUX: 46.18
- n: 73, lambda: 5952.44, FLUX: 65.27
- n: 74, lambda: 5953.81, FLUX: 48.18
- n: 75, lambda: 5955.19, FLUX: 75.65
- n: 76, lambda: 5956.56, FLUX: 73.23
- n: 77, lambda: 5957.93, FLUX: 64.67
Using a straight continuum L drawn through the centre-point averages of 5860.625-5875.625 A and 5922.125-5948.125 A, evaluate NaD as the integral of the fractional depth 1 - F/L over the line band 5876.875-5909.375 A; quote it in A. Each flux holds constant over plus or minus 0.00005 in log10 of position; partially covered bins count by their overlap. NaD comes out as 6.1 A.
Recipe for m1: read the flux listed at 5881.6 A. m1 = 64.2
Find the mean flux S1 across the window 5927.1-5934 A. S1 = 67.3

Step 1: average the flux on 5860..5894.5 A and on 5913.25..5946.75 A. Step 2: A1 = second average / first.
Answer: 1.1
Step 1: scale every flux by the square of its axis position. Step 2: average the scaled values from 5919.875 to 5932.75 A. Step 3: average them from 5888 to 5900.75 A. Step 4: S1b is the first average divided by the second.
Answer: 1.5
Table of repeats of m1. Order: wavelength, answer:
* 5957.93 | 64.67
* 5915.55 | 73.46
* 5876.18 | 59.72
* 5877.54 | 67.58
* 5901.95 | 60.74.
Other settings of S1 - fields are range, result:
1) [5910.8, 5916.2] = 69.5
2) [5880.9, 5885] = 70.8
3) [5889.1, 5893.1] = 41.8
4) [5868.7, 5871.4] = 65.1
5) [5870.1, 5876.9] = 69.9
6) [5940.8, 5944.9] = 77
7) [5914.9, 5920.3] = 65.9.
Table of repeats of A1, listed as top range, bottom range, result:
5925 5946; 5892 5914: 1.14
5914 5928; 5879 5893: 1.18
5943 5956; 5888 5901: 1.35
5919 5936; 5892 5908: 1.19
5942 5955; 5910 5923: 0.93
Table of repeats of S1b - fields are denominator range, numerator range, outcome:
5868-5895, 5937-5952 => 1.07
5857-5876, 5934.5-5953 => 0.92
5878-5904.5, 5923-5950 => 1.21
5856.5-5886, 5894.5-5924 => 0.92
